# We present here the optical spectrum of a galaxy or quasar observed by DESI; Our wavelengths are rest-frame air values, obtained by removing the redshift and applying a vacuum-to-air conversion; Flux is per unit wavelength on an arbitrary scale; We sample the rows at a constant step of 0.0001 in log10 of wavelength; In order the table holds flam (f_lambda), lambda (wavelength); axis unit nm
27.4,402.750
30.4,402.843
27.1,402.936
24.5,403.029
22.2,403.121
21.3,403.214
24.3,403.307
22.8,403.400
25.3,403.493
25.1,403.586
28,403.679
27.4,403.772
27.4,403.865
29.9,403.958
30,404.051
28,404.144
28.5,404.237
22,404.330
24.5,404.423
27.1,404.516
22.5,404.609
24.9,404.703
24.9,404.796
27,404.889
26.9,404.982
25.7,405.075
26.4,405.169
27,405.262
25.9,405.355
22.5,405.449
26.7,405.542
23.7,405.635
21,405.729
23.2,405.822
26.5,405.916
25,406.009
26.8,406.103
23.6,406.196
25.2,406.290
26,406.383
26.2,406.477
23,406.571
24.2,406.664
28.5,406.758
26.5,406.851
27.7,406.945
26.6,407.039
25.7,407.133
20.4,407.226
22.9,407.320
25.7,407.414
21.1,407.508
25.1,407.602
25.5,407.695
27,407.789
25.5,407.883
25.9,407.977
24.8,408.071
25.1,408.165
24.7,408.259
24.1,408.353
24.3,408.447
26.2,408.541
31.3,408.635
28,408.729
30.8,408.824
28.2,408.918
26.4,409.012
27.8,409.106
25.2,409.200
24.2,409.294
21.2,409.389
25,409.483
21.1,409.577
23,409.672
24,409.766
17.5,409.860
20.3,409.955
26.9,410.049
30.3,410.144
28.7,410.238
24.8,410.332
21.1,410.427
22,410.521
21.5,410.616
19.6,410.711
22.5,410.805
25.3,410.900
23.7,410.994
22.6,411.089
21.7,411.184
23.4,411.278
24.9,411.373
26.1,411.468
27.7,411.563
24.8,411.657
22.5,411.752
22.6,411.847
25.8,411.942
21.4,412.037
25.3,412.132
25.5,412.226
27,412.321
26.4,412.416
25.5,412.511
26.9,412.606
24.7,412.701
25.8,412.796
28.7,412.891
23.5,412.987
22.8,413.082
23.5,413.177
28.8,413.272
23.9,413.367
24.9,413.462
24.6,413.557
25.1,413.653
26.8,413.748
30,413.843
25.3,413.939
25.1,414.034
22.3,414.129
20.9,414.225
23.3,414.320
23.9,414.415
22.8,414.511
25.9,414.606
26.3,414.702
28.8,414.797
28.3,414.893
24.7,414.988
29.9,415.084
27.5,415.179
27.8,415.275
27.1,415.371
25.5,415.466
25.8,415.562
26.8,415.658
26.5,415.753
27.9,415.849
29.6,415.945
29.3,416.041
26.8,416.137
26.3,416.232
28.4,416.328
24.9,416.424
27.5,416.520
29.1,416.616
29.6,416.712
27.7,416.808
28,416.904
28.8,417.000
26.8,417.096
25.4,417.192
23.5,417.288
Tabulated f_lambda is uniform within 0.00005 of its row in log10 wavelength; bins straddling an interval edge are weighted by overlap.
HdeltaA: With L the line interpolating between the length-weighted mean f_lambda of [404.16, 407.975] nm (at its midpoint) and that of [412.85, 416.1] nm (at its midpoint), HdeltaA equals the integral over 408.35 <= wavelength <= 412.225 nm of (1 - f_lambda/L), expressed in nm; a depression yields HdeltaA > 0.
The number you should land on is 0.163 nm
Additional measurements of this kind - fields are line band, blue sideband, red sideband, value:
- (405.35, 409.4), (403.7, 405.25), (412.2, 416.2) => 0.146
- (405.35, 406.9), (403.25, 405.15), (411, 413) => 0.050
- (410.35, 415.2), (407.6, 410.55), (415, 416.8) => 0.312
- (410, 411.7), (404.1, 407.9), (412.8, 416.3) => 0.091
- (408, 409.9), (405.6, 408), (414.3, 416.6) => 0.016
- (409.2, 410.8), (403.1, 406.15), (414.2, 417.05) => 0.180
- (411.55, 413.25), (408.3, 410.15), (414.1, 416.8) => 0.057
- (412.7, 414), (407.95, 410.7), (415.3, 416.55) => 0.031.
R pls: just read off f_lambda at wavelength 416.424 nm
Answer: 24.9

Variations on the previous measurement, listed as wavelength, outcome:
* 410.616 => 21.5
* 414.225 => 20.9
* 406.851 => 26.5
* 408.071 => 24.8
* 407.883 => 25.5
